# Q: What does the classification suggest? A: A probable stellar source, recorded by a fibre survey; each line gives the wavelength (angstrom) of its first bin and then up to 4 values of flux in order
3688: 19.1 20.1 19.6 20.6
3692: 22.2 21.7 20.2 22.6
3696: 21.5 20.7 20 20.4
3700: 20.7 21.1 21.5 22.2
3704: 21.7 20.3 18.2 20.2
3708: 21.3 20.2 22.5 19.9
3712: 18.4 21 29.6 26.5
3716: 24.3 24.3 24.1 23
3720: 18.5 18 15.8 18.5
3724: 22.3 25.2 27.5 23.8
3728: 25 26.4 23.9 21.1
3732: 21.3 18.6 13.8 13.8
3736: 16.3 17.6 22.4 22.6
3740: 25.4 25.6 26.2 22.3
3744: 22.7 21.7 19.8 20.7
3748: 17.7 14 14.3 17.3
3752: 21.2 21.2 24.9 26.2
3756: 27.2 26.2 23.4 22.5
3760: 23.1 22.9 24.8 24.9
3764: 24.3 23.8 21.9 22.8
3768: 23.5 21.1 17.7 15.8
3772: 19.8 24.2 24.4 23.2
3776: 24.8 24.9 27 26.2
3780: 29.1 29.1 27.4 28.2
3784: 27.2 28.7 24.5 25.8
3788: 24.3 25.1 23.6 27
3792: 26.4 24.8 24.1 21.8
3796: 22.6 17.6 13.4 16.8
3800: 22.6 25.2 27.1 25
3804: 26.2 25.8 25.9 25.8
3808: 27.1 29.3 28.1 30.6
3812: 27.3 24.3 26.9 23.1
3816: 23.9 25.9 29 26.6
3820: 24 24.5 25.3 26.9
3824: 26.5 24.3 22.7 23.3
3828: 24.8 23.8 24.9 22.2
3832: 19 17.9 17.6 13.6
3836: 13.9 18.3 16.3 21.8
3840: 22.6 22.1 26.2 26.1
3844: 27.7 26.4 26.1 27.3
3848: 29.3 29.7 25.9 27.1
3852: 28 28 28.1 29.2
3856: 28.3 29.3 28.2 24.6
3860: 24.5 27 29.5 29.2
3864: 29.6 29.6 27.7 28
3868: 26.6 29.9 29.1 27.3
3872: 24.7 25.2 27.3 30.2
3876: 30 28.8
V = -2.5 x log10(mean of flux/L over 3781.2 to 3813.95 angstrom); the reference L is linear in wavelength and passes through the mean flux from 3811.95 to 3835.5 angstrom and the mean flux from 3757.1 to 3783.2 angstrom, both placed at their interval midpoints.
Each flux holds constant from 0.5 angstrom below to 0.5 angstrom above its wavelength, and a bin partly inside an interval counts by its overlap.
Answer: -0.06 mag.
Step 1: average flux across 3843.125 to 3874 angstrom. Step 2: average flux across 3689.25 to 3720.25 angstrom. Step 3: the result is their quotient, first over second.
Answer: 1.28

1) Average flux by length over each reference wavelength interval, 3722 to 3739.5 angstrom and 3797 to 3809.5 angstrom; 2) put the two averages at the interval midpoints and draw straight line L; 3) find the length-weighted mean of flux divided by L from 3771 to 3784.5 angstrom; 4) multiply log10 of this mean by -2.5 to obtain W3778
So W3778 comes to -0.113 mag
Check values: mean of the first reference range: 21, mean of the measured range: 25.4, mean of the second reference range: 23.9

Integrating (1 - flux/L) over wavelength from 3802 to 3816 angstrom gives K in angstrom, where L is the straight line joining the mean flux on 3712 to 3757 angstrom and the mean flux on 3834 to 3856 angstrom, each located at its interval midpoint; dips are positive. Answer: -1.8 angstrom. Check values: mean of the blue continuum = 21.7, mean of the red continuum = 24.4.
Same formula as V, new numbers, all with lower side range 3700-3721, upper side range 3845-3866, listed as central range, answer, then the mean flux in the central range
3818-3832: 0.09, 24.6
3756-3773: 0.07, 22.6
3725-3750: 0.08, 21.2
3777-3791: -0.07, 26.6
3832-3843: 0.37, 19.3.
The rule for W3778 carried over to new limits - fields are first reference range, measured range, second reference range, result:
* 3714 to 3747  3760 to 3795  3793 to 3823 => -0.037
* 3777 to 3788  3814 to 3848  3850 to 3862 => 0.173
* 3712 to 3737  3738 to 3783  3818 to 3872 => -0.013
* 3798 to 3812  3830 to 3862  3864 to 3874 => 0.107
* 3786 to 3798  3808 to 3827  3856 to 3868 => -0.040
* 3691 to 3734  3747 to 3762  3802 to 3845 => 0.046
